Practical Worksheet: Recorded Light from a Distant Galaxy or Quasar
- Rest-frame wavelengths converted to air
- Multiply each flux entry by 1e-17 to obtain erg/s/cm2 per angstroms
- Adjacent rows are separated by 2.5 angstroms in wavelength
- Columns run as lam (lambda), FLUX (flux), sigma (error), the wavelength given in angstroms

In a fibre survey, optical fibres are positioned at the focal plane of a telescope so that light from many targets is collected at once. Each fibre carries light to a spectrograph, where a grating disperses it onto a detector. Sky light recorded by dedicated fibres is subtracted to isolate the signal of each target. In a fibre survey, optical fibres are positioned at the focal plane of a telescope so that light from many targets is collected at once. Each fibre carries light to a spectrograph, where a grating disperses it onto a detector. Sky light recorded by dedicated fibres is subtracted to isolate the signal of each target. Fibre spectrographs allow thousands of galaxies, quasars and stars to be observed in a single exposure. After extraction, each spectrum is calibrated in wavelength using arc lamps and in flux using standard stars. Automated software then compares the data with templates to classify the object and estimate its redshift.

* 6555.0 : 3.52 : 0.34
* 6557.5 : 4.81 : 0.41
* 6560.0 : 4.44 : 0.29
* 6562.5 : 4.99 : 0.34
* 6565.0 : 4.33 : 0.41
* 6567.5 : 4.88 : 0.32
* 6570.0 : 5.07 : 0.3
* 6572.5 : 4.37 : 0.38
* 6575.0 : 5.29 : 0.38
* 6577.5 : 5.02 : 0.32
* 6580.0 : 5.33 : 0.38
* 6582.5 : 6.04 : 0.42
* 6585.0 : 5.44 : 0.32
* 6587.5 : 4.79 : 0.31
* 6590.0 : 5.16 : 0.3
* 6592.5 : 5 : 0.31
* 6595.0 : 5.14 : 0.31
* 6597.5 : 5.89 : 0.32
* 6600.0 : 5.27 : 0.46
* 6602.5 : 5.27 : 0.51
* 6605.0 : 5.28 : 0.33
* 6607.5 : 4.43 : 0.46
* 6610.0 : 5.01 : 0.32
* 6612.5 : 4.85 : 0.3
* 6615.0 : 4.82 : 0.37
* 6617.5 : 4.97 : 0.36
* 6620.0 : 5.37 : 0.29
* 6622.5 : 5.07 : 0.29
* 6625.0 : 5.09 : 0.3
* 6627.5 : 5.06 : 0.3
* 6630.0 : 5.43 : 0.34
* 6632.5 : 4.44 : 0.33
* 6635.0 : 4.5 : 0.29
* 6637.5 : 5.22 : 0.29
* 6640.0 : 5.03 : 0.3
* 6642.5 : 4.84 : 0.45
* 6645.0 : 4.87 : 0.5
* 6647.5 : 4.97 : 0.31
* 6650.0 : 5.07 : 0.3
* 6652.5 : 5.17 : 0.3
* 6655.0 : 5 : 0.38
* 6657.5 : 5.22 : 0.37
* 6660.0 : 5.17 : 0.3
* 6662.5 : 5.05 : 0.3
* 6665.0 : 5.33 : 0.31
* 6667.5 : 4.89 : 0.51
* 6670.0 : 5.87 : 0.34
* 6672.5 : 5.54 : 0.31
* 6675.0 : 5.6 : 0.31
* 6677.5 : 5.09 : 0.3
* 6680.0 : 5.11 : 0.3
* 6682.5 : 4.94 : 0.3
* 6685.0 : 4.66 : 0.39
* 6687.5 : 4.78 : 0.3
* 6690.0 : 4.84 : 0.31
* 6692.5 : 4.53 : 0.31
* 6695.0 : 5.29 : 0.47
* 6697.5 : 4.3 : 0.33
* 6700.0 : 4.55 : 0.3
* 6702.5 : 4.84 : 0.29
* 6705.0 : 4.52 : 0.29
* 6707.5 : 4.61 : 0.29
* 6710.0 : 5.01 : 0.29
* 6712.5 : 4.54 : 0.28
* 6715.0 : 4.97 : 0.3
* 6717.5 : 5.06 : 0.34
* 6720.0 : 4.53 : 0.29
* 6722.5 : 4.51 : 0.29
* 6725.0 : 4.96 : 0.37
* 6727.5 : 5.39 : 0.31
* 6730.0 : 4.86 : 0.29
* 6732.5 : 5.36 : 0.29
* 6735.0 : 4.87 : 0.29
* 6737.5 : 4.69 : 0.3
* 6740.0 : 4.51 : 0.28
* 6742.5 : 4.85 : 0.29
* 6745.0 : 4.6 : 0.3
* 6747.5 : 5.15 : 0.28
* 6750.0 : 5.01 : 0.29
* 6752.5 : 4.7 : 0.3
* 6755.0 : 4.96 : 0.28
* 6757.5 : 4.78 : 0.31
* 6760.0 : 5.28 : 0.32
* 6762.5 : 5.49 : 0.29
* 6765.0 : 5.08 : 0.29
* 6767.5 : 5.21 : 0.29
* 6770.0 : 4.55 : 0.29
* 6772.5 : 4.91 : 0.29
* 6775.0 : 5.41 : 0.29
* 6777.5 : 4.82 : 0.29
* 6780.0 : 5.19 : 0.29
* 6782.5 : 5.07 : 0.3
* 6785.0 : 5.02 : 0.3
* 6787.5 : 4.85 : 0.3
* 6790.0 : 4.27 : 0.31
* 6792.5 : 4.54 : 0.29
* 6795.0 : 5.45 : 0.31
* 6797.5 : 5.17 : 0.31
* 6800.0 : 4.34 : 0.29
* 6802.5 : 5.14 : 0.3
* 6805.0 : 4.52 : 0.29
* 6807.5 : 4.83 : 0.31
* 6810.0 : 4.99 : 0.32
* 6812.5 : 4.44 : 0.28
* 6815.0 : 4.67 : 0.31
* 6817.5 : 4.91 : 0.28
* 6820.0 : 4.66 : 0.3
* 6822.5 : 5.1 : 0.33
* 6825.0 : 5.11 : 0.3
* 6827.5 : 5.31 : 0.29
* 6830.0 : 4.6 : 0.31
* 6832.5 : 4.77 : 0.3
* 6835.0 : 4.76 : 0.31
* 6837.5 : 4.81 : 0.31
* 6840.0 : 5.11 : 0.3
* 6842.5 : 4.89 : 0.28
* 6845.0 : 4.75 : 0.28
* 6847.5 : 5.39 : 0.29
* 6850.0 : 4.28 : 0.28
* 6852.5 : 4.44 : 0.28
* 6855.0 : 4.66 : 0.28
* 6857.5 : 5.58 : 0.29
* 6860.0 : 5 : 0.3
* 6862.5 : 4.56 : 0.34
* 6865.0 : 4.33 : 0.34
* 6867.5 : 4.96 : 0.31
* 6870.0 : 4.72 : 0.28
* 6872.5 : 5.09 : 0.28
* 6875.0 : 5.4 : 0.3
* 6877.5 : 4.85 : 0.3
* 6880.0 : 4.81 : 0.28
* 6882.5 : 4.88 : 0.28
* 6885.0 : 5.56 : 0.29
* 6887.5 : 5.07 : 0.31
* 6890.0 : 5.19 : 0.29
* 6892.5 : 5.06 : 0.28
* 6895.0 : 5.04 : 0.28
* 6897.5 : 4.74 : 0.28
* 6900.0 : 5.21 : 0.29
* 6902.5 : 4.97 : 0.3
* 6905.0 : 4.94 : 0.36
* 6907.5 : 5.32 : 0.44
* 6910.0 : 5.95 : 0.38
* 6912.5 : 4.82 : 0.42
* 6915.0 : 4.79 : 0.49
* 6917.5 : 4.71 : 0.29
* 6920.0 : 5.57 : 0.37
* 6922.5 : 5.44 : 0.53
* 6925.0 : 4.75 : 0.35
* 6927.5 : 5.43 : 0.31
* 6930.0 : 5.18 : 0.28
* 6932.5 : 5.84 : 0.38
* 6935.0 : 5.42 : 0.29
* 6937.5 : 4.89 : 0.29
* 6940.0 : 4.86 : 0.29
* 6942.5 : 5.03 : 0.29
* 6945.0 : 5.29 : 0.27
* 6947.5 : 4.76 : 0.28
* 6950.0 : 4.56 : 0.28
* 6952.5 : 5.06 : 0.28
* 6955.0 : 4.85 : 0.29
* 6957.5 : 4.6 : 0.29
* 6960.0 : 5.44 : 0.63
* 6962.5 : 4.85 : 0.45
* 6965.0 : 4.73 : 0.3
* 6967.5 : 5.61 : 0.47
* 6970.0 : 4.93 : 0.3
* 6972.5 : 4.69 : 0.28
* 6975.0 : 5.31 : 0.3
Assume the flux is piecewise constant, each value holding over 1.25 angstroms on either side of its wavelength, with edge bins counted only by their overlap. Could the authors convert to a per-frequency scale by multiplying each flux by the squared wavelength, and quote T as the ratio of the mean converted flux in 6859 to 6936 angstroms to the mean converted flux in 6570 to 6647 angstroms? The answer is 1.09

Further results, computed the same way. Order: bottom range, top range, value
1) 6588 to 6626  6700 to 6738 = 0.98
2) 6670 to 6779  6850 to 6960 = 1.08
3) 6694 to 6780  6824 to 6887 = 1.04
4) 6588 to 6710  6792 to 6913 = 1.05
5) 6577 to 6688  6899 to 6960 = 1.09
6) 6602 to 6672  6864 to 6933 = 1.09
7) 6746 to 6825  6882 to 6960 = 1.08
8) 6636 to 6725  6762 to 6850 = 1.03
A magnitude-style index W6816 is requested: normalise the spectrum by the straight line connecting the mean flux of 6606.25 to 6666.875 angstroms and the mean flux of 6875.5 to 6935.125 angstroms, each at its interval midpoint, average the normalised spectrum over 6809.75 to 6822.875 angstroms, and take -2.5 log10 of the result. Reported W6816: 0.07 mag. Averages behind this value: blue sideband 5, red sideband 5.15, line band 4.76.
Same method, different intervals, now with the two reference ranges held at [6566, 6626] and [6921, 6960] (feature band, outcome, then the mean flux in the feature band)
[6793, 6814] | 0.054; 4.85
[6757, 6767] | -0.019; 5.19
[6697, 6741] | 0.068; 4.79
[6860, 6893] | 0.027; 4.96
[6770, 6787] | 0.016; 5.02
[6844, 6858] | 0.061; 4.81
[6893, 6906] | 0.021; 4.99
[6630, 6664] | 0.027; 4.99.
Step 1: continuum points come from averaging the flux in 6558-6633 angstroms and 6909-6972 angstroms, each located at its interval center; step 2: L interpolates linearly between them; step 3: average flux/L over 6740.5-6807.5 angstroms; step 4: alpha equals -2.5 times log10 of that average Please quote 0.03 mag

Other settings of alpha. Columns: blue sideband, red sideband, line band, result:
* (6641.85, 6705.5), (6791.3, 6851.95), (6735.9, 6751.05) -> 0.030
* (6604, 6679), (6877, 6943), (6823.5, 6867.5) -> 0.058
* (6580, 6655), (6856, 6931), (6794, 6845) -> 0.043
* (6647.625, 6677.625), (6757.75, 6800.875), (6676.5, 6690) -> 0.063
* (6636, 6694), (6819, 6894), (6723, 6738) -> 0.003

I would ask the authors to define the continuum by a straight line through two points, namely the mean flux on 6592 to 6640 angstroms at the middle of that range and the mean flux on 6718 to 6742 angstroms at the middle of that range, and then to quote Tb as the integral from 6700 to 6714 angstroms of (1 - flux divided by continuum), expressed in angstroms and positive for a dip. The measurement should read 0.6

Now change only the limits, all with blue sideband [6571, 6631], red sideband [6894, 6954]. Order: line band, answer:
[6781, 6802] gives 1.1 angstroms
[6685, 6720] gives 2.6 angstroms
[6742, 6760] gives 0.8 angstroms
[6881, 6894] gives -0.1 angstroms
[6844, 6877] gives 1.6 angstroms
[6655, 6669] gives 0.0 angstroms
